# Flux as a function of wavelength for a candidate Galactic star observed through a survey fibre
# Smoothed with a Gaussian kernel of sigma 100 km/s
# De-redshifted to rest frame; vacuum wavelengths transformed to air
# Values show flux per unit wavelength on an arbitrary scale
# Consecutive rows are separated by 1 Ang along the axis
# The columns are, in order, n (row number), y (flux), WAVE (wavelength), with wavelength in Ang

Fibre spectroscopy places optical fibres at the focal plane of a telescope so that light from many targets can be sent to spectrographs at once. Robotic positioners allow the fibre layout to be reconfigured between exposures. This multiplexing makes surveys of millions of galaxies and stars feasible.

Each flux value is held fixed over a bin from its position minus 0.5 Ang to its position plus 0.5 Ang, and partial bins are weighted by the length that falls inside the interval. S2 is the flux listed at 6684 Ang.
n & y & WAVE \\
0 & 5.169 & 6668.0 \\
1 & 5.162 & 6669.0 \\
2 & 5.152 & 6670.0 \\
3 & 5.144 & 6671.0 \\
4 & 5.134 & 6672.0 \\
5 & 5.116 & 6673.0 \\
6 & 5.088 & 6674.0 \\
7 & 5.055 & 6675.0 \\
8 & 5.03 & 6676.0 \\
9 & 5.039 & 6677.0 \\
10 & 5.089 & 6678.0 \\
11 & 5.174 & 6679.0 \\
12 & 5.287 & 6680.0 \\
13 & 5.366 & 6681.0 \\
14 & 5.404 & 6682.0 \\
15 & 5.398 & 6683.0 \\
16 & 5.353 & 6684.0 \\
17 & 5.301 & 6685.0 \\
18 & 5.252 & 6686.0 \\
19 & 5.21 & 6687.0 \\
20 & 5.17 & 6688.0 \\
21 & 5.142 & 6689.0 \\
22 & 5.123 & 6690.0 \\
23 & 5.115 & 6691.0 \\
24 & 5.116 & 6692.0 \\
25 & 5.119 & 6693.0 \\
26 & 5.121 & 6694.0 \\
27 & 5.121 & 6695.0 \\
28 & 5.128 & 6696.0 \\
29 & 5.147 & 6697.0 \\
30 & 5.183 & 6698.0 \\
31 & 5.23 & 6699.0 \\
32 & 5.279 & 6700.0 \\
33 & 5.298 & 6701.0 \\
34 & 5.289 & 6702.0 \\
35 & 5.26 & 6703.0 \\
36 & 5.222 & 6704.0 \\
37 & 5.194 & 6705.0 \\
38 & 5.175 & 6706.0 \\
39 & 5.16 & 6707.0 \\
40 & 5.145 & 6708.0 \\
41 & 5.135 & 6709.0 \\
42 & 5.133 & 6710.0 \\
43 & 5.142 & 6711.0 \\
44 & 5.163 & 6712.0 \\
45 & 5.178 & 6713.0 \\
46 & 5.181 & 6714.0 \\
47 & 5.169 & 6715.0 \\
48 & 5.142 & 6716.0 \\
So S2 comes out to 5.353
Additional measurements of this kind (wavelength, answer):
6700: 5.279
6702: 5.289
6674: 5.088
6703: 5.26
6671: 5.144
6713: 5.178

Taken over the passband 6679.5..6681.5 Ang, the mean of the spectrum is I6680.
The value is 5.33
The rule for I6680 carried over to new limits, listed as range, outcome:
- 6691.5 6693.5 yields 5.12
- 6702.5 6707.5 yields 5.2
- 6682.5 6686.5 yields 5.33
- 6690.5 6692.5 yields 5.12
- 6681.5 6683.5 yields 5.4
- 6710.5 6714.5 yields 5.17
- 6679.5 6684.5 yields 5.36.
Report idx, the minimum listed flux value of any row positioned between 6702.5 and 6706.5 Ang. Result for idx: 5.175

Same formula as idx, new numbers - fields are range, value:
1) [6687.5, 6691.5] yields 5.115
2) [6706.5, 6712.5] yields 5.133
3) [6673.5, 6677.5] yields 5.03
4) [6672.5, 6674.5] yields 5.088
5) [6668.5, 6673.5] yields 5.116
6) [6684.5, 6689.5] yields 5.142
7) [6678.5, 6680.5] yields 5.174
